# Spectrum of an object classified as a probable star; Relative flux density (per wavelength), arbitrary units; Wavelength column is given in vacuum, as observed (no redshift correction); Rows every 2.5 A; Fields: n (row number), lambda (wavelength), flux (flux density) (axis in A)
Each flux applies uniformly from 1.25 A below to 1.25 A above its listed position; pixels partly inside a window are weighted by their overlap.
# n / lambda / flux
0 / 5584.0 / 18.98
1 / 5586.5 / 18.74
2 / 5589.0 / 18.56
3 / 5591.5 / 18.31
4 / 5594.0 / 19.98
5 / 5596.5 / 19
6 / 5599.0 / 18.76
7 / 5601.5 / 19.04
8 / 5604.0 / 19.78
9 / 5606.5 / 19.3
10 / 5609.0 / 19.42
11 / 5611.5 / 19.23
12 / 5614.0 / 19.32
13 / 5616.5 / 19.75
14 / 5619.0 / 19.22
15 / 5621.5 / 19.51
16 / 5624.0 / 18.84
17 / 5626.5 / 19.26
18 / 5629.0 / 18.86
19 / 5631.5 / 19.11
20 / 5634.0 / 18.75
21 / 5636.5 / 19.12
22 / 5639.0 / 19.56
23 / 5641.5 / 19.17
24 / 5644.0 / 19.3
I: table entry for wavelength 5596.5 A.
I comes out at 19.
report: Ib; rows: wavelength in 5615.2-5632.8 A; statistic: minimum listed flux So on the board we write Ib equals 18.84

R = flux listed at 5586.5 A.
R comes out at 18.74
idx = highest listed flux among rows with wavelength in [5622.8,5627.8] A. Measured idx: 19.26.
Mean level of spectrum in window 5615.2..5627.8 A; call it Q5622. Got 19.3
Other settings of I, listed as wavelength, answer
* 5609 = 19.42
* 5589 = 18.56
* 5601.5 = 19.04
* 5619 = 19.22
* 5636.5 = 19.12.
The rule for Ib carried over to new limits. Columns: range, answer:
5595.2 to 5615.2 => 18.76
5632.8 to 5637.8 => 18.75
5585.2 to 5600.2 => 18.31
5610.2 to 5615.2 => 19.23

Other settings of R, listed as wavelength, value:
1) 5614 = 19.32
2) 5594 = 19.98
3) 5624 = 18.84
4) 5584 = 18.98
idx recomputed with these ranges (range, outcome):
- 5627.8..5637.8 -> 19.12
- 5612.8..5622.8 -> 19.75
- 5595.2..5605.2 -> 19.78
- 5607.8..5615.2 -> 19.42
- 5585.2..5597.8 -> 19.98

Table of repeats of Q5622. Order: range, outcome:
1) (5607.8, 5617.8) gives 19.4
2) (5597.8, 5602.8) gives 18.9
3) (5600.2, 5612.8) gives 19.4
